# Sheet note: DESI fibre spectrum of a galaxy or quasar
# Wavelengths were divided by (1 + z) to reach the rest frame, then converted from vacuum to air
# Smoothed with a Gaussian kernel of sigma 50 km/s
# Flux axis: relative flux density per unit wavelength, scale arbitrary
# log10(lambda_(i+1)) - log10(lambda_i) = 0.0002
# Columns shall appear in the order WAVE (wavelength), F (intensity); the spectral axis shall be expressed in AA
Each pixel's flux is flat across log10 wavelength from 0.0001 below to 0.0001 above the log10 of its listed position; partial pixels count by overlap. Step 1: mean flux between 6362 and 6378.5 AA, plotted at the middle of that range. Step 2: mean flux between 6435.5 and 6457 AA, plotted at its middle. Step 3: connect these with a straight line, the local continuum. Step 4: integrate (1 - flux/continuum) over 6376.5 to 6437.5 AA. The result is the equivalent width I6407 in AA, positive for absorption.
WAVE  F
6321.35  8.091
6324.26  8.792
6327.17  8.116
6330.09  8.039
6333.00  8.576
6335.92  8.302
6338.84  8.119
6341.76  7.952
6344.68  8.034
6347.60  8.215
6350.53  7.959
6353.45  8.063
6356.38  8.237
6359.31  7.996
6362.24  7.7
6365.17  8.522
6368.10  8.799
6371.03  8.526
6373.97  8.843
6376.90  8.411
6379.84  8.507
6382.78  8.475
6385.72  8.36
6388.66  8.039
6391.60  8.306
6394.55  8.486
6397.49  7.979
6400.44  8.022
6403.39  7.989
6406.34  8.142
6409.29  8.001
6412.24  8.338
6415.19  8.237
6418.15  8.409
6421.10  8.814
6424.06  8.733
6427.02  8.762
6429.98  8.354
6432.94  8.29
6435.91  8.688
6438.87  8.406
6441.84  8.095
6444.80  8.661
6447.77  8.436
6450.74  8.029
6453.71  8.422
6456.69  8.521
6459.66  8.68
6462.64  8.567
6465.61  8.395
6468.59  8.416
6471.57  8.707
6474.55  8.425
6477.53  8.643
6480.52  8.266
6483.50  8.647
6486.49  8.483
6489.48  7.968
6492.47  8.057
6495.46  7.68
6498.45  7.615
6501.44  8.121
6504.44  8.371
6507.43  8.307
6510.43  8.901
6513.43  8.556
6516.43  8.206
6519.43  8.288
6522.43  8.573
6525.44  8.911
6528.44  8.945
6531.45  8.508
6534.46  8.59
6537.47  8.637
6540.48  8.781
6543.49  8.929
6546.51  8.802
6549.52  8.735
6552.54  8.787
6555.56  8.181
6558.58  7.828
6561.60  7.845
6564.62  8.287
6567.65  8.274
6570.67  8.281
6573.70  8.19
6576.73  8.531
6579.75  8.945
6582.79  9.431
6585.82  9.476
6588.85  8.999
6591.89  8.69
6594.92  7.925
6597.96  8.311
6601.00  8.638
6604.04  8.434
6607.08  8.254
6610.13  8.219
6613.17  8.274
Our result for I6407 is 0.8 AA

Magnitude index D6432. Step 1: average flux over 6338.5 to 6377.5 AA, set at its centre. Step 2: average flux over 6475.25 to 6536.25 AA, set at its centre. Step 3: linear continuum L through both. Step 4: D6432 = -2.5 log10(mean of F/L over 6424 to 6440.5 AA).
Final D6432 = -0.03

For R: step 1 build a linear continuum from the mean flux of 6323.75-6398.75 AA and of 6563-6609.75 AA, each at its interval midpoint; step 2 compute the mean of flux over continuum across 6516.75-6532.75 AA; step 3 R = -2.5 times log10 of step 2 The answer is -0.02 mag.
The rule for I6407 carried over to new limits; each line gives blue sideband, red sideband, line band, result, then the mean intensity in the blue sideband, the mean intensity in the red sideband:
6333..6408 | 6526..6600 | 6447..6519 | 0.8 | 8.24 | 8.58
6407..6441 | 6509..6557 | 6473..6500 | 1.1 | 8.44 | 8.65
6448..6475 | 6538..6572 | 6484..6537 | 0.5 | 8.46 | 8.44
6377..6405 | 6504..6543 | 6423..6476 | -0.5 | 8.25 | 8.6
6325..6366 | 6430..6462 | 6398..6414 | 0.4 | 8.14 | 8.42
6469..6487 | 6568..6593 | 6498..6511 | 0.5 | 8.52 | 8.8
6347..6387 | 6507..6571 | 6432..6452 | 0.1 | 8.33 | 8.51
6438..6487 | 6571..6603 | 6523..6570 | 0.5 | 8.46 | 8.69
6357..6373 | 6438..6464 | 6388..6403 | 0.4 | 8.32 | 8.42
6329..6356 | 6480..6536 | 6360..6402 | -0.8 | 8.15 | 8.37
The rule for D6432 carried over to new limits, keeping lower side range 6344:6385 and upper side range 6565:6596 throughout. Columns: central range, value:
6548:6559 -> 0.024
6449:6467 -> 0.004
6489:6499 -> 0.092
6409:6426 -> -0.008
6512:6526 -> 0.011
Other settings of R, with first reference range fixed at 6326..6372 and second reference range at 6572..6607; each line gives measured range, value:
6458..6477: -0.01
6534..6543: -0.02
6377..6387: -0.02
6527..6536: -0.02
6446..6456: 0.01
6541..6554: -0.03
